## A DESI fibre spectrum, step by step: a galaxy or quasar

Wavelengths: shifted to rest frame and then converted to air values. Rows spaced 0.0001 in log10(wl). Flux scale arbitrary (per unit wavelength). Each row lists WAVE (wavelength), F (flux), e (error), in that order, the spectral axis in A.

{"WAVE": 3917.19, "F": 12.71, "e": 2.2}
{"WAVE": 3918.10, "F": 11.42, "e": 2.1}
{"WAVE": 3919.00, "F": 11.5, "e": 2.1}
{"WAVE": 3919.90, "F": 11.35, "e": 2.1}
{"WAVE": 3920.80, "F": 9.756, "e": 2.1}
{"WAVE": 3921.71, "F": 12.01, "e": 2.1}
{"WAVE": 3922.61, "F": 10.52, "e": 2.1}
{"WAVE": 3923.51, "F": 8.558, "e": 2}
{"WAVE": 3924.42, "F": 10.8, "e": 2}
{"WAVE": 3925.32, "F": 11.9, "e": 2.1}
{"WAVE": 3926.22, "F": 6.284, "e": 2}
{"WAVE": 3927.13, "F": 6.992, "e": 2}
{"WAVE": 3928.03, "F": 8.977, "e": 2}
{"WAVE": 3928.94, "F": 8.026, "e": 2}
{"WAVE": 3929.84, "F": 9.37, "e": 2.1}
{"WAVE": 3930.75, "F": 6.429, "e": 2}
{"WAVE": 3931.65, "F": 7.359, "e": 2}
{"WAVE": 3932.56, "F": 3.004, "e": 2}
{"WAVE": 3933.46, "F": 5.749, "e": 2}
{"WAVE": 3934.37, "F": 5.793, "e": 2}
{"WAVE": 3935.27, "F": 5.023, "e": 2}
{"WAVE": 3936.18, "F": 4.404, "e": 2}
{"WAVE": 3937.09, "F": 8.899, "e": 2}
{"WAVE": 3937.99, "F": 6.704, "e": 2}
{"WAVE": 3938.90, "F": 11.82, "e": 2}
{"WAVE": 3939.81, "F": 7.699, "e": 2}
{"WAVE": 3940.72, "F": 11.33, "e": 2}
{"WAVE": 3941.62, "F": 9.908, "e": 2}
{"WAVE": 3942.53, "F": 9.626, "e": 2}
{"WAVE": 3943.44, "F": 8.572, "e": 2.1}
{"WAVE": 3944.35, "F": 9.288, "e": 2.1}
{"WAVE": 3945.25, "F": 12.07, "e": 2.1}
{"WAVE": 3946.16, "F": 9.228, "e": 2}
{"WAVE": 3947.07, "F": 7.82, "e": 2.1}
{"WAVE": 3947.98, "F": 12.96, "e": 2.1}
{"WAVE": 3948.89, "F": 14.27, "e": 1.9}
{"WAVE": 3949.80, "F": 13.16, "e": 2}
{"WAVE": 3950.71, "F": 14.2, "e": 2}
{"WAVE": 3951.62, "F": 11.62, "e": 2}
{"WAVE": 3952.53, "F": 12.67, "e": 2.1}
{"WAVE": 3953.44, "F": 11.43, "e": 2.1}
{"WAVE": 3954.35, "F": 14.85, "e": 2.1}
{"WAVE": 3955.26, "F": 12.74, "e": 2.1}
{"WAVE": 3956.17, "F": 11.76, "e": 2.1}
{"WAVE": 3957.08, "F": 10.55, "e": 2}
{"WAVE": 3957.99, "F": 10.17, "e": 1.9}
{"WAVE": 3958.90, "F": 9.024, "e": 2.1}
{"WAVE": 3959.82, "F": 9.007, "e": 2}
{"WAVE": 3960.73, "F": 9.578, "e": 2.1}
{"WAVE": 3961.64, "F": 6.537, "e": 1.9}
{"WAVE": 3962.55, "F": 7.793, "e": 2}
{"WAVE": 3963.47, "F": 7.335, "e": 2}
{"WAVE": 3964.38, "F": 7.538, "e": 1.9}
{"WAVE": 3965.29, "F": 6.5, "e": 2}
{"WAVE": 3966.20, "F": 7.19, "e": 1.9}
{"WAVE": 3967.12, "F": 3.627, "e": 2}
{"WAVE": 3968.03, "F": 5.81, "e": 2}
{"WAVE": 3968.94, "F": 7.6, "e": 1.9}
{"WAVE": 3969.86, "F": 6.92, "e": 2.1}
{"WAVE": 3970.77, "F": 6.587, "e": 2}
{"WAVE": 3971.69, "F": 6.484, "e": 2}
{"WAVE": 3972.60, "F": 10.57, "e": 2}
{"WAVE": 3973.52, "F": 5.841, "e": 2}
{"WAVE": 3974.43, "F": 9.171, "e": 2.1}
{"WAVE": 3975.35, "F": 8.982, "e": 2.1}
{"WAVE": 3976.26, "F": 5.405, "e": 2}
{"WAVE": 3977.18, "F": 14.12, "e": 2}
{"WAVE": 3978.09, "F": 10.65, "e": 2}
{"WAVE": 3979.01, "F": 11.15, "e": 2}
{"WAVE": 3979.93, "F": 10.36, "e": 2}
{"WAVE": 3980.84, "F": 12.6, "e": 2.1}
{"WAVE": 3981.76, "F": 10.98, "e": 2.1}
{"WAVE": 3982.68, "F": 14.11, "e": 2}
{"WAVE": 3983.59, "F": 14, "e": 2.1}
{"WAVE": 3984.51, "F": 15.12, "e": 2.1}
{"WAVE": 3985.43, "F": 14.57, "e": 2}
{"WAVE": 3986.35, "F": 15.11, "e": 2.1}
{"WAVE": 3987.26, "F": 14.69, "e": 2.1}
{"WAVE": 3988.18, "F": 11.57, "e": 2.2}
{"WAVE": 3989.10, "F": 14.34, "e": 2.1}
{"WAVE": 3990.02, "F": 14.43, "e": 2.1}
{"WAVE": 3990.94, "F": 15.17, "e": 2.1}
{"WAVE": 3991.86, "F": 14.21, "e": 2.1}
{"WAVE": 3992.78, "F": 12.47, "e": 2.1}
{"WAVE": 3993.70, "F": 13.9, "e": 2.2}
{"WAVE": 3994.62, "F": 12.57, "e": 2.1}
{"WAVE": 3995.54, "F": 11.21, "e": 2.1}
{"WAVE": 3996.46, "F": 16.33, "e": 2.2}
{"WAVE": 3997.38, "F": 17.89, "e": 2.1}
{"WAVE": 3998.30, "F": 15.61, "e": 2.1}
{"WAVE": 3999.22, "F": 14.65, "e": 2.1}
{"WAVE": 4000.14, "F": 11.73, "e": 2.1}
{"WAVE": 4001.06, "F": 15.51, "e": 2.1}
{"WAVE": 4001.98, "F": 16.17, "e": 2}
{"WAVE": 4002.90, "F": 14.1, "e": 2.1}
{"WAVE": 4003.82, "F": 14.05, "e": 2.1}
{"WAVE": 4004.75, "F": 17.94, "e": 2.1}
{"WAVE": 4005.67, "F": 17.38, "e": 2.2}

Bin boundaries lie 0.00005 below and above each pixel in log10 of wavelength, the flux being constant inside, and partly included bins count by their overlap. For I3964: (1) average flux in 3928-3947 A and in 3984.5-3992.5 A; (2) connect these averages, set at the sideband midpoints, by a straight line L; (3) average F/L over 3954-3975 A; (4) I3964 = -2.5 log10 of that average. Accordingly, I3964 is 0.311 mag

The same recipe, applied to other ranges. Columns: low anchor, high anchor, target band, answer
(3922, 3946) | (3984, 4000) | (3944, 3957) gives -0.19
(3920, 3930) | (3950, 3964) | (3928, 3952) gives 0.12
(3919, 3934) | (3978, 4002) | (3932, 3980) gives 0.20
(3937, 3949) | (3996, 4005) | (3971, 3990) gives 0.18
